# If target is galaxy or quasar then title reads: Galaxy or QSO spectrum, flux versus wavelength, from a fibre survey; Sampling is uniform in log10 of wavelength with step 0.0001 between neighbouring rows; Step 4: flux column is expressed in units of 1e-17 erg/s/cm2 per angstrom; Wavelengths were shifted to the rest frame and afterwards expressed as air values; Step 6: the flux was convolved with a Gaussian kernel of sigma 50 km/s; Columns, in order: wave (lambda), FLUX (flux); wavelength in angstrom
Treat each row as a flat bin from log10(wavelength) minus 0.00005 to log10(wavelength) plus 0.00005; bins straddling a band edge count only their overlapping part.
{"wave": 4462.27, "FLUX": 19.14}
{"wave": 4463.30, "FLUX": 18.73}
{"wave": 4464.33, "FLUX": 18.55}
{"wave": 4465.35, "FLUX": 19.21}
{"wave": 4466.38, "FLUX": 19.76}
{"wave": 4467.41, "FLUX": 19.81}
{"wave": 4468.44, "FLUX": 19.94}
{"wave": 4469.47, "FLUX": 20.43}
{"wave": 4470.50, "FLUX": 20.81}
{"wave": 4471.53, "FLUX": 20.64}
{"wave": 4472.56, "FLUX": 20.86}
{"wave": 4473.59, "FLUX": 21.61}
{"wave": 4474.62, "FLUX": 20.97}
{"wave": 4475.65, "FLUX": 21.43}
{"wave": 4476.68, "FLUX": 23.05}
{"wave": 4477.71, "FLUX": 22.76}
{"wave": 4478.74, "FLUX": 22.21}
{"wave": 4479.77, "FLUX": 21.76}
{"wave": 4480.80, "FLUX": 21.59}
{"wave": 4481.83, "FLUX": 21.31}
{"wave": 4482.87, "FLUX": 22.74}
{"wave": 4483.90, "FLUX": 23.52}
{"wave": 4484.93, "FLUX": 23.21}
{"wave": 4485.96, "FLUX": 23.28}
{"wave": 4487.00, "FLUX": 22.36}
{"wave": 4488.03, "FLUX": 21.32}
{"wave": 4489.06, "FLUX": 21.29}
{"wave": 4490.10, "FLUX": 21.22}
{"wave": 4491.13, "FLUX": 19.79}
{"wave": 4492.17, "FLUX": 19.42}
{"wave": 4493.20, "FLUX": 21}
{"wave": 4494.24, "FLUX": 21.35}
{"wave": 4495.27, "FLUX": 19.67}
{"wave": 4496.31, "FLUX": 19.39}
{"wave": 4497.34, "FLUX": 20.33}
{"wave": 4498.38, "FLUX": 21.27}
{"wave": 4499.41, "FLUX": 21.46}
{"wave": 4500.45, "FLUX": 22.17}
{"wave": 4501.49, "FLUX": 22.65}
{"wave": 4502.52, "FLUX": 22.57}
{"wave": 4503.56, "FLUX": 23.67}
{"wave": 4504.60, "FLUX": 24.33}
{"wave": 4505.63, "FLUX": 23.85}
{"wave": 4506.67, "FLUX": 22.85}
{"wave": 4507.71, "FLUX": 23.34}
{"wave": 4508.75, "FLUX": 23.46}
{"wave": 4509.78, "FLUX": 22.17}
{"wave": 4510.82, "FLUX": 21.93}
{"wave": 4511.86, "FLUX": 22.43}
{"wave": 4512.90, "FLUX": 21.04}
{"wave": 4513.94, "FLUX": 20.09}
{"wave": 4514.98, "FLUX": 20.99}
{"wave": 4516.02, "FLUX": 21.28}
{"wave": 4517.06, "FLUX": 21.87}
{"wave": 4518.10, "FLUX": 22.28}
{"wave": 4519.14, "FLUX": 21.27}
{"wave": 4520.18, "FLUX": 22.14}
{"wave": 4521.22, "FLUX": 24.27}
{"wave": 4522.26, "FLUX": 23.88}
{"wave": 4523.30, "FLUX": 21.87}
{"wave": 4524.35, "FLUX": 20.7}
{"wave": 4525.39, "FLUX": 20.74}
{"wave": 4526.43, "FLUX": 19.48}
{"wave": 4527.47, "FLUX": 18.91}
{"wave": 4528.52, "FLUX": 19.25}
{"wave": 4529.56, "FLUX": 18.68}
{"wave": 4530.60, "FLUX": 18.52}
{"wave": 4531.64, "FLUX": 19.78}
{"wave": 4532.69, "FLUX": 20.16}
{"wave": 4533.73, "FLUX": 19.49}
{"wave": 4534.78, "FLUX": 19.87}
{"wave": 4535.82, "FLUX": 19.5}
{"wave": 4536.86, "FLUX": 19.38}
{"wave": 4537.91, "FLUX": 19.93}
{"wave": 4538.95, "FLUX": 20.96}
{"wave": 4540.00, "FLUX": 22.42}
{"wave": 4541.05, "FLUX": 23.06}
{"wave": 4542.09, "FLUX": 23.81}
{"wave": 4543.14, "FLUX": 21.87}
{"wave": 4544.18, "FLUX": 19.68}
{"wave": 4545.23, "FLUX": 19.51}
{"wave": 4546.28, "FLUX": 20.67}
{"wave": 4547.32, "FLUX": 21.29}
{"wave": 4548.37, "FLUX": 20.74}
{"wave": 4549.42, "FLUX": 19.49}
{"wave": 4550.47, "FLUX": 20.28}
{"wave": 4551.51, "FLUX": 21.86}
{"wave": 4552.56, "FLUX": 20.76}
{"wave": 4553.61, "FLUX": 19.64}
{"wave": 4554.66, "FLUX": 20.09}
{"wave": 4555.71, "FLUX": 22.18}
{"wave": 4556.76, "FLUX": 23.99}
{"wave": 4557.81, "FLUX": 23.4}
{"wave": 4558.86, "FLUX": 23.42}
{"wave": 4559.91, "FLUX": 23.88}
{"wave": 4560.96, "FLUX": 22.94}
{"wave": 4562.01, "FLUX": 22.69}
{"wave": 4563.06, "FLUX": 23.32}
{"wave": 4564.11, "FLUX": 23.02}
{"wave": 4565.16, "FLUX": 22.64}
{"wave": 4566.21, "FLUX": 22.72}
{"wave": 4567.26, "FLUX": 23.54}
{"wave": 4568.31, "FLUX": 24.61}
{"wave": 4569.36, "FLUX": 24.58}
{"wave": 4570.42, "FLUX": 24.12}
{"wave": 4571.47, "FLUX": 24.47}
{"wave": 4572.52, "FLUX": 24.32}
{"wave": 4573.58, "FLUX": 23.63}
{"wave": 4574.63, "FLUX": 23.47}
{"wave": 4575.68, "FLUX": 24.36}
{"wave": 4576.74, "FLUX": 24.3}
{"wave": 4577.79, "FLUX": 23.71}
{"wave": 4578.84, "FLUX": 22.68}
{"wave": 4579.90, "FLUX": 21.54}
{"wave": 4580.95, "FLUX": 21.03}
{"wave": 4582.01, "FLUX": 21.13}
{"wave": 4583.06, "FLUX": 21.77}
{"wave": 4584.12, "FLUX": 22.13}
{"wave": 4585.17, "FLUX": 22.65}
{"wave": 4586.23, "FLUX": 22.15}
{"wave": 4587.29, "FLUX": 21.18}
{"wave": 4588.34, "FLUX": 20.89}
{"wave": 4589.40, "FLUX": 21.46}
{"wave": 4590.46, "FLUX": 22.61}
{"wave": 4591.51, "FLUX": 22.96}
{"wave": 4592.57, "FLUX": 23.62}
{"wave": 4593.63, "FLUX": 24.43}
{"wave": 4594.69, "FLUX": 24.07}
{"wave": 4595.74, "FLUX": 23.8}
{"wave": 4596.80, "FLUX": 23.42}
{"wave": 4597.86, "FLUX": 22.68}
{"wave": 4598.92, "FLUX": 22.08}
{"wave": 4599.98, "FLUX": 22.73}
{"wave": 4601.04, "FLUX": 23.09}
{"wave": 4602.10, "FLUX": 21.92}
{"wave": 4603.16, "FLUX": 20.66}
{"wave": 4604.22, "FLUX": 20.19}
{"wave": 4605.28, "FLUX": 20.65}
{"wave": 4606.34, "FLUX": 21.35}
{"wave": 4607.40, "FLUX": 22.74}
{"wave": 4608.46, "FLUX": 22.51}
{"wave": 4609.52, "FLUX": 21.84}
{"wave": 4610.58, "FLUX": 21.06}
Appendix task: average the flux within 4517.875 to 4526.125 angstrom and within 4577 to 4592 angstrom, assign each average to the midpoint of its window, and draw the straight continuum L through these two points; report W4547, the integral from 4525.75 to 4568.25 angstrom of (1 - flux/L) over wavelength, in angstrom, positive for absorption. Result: 1.6 angstrom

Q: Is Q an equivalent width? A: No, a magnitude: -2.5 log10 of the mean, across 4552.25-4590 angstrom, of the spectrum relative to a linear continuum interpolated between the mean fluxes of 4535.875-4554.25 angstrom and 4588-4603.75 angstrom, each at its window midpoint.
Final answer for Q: -0.05 mag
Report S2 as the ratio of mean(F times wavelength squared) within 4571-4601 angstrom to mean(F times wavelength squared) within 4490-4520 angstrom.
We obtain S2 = 1.09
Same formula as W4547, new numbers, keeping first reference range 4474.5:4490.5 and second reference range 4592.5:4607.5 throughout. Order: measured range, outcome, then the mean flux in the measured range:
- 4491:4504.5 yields 0.56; 21.3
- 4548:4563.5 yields 0.30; 21.9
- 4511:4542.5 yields 1.89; 20.9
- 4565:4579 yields -0.92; 23.9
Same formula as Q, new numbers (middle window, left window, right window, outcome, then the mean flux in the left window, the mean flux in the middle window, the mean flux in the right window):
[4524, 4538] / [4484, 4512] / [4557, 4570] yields 0.16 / 21.9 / 19.6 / 23.4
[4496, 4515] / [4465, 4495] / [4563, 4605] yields -0.02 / 21.3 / 22.2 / 22.8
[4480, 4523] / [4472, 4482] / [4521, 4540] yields -0.04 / 21.8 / 22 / 20.3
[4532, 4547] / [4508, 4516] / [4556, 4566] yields 0.09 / 21.8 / 20.7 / 23.2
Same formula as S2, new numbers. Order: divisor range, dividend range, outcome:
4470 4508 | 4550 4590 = 1.08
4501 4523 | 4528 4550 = 0.92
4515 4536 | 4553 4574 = 1.14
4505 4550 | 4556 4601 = 1.11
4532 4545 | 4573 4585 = 1.11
